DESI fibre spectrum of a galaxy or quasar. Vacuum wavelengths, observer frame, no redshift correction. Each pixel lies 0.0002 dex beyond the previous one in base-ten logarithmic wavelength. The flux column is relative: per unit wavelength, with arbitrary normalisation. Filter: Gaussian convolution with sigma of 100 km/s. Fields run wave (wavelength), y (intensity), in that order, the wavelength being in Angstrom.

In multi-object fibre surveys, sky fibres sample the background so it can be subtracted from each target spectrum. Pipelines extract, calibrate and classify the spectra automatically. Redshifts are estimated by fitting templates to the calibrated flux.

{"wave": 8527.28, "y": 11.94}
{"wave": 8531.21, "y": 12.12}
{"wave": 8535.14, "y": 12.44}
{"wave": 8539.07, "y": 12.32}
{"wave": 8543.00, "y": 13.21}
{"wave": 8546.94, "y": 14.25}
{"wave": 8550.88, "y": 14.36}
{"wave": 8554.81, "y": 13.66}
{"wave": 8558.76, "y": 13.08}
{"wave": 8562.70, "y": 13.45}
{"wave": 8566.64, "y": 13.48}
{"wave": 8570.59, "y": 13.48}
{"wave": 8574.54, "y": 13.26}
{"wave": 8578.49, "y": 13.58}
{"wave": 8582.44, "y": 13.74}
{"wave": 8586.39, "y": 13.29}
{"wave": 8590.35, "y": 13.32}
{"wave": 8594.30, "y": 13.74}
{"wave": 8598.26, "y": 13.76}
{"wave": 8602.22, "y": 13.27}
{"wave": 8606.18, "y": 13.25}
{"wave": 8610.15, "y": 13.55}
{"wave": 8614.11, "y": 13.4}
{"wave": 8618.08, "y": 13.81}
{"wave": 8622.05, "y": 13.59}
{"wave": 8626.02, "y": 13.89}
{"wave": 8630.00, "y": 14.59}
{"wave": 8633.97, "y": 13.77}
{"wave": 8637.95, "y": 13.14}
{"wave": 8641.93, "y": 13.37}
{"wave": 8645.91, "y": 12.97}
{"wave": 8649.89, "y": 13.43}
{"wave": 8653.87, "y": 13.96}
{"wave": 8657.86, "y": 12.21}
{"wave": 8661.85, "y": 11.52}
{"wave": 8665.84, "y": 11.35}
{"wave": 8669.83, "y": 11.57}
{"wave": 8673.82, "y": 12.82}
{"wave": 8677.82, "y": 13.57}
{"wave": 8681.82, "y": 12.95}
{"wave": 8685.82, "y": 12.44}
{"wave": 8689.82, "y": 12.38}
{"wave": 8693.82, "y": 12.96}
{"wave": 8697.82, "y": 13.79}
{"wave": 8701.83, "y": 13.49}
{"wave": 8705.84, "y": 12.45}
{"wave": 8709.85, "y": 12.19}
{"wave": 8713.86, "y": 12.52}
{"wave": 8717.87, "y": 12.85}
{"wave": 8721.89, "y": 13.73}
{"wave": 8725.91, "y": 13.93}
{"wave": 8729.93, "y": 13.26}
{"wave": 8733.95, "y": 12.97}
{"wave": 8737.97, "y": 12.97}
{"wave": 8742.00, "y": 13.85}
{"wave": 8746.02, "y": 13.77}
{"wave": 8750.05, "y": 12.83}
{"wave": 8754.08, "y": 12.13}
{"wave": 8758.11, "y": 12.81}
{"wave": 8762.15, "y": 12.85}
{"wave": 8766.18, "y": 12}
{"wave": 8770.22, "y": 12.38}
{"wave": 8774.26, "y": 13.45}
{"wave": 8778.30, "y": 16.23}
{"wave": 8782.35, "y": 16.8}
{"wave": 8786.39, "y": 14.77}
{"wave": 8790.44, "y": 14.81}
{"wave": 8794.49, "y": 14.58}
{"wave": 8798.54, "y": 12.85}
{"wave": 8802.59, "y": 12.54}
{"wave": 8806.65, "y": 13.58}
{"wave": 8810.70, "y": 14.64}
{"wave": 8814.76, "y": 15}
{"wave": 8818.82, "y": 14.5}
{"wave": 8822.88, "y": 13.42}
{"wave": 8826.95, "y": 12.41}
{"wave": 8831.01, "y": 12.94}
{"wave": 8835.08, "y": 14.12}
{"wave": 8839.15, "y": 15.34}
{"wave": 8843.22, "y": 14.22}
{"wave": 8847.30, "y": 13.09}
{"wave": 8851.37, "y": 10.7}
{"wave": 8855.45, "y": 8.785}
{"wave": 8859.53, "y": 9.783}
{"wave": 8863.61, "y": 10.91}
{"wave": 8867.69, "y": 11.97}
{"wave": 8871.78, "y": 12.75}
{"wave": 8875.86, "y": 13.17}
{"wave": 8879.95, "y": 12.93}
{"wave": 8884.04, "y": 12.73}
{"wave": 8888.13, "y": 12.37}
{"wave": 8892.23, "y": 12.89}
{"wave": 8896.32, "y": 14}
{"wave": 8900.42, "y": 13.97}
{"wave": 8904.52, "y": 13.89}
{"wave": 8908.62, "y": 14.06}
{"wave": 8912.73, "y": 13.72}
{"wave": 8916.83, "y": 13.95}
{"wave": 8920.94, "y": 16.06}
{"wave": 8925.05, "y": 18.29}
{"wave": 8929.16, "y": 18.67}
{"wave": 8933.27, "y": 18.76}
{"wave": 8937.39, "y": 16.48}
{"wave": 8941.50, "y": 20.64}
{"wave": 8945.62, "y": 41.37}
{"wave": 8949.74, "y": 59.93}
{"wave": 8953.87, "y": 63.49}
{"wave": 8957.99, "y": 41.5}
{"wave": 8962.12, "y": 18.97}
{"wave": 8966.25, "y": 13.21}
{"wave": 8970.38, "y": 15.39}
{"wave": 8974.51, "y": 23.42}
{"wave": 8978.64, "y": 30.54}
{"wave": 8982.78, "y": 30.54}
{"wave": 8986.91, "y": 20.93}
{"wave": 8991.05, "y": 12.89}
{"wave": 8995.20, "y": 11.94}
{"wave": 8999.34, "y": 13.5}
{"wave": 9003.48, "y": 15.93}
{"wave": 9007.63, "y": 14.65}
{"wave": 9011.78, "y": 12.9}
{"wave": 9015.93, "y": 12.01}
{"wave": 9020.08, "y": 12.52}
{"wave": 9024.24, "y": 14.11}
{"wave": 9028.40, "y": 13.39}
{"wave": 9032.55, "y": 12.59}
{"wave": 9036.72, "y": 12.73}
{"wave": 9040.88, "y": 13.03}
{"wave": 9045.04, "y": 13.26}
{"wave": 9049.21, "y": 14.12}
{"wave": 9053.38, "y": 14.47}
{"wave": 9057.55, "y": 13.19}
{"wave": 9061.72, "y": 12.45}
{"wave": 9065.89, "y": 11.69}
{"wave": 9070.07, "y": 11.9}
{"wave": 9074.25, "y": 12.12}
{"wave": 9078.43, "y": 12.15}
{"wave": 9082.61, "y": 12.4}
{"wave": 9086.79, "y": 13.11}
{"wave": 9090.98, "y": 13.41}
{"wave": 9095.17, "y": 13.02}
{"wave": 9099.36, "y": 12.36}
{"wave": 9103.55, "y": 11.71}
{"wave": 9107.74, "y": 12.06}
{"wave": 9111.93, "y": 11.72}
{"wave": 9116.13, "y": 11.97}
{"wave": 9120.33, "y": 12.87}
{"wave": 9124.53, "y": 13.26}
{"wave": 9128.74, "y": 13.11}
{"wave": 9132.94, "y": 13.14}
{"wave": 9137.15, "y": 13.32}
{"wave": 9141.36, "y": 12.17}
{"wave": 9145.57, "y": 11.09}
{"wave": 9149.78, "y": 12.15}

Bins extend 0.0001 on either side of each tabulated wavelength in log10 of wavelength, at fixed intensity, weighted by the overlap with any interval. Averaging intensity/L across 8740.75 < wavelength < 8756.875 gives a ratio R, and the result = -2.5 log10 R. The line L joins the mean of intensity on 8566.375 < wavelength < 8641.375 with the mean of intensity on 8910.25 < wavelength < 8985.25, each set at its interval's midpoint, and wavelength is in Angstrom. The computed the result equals 0.40 mag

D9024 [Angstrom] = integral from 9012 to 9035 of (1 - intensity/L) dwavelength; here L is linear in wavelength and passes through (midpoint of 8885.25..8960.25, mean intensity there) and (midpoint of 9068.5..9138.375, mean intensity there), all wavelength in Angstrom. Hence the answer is 5.9 Angstrom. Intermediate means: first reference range 23.5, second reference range 12.6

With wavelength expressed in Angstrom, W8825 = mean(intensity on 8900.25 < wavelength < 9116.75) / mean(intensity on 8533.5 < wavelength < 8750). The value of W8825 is 1.3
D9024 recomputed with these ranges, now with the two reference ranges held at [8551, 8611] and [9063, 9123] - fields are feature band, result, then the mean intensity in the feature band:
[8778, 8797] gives -3.32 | 15.3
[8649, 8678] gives 1.84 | 12.5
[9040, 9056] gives -1.70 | 13.8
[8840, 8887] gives 3.08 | 12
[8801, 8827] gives -1.78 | 13.8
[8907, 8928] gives -4.39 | 15.4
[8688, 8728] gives 0.51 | 13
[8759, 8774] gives 0.58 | 12.6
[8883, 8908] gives -1.17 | 13.4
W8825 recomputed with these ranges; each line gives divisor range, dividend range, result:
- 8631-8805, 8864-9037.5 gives 1.44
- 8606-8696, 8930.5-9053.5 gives 1.61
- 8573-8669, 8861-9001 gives 1.53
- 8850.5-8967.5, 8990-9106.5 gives 0.67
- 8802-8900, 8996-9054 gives 1.04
